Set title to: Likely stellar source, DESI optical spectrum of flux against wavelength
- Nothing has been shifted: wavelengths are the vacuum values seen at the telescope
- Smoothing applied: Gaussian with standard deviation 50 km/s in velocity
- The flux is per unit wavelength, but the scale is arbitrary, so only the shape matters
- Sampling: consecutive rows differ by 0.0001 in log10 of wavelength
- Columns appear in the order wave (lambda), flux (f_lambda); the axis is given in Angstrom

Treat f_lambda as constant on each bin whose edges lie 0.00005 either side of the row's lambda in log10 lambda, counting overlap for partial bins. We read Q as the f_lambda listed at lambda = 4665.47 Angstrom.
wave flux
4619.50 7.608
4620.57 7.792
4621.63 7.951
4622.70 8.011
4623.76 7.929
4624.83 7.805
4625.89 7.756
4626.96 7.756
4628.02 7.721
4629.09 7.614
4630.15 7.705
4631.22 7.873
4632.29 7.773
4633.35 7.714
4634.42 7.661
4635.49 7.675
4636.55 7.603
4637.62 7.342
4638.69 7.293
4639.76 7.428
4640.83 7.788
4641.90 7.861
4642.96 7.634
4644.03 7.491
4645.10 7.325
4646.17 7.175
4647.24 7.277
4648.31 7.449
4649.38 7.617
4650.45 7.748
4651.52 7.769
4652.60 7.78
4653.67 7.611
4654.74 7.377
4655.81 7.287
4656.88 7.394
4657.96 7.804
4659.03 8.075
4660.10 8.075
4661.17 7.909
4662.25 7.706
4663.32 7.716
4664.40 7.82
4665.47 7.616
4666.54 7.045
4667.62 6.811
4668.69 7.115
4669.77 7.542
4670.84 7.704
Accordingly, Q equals 7.616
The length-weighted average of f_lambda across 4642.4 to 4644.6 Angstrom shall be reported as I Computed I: 7.59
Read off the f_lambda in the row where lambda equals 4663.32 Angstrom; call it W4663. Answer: 7.716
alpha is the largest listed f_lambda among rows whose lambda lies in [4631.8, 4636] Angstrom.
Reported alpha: 7.773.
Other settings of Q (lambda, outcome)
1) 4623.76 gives 7.929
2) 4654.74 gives 7.377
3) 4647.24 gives 7.277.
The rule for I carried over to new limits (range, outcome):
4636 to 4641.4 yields 7.49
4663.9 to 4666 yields 7.73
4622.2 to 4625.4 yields 7.92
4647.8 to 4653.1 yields 7.66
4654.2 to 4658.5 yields 7.47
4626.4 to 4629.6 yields 7.69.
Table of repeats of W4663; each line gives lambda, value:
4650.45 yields 7.748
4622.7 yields 8.011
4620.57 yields 7.792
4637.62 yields 7.342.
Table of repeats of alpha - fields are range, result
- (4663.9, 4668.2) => 7.82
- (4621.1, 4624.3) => 8.011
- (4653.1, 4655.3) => 7.611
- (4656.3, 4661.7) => 8.075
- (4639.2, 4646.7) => 7.861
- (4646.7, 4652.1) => 7.769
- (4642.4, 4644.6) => 7.634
